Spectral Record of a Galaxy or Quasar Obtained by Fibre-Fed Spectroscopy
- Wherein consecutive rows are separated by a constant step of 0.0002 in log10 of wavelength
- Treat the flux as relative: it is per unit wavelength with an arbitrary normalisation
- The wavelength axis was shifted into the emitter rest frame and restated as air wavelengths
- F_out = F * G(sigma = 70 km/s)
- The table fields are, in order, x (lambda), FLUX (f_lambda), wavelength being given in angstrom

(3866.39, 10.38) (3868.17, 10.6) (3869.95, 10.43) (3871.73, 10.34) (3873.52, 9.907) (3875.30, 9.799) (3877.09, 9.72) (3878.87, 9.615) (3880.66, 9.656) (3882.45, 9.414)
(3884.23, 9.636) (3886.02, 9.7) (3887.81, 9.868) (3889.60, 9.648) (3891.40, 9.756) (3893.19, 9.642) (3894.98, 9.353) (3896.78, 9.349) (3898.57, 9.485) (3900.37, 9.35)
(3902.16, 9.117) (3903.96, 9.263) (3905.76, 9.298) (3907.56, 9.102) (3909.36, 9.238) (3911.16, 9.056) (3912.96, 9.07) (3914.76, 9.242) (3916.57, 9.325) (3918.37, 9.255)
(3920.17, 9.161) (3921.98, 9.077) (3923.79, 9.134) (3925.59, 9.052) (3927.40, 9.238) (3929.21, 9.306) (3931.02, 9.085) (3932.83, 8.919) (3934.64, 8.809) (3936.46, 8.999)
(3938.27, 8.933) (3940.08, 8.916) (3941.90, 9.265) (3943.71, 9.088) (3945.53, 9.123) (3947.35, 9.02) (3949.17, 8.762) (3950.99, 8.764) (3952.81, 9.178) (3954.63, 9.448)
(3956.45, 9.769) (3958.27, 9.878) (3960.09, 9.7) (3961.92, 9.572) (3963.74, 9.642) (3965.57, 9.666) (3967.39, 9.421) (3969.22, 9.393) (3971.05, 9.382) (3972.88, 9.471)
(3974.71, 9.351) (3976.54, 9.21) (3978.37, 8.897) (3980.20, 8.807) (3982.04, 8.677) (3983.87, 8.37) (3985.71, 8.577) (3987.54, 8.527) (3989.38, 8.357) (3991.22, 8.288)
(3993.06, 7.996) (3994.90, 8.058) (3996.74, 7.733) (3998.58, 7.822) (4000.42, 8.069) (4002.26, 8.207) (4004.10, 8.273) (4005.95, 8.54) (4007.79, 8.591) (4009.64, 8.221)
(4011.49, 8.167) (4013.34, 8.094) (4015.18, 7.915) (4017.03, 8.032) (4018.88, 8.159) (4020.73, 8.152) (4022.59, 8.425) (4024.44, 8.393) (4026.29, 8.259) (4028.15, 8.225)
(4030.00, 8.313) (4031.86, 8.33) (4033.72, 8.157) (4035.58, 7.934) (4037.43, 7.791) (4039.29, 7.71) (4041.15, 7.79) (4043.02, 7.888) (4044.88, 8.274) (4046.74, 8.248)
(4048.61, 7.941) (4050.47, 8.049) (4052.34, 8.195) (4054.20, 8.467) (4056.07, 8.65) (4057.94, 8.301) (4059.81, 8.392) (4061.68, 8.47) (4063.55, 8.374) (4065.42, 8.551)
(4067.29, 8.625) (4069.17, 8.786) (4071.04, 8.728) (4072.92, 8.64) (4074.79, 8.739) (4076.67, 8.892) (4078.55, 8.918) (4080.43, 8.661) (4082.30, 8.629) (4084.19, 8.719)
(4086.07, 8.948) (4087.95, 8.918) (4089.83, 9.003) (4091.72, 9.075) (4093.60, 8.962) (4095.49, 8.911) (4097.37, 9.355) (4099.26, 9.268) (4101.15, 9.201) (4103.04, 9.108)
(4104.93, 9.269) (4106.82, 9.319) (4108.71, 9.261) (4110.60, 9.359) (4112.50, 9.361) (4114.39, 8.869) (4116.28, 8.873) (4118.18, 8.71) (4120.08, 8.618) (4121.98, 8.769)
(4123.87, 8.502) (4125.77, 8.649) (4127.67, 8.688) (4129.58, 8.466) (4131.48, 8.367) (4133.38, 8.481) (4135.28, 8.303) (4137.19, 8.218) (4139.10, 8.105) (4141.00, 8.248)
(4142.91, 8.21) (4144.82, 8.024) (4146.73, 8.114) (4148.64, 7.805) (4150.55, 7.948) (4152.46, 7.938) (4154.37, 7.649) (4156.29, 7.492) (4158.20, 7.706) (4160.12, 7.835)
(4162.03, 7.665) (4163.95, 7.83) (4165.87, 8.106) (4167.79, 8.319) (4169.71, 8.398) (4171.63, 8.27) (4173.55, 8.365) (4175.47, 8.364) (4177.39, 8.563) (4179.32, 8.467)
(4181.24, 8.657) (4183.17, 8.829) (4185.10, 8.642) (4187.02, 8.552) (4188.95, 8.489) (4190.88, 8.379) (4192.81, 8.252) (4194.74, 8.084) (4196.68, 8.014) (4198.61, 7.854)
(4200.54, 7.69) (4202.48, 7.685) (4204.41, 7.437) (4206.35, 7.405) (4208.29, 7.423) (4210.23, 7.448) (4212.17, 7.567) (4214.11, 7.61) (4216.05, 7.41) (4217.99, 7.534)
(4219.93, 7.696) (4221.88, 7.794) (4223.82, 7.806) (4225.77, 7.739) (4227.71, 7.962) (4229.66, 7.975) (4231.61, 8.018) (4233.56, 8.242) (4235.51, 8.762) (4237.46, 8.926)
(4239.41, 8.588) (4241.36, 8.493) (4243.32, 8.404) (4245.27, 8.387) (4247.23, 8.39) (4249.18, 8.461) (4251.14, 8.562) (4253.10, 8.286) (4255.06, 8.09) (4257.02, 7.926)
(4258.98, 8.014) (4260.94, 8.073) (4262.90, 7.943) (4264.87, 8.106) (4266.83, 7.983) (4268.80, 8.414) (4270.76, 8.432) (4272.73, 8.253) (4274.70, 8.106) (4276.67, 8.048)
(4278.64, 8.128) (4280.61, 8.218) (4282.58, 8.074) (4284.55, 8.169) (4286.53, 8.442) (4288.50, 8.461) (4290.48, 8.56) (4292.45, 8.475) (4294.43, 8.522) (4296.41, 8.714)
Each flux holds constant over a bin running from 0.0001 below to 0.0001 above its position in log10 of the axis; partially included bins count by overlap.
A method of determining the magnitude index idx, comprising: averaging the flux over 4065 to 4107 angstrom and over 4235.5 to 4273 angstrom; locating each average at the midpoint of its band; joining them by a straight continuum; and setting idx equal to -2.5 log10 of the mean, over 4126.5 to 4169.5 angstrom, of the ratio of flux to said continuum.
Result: 0.08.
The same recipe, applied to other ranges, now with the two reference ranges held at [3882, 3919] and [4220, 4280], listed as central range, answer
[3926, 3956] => 0.02 mag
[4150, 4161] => 0.10 mag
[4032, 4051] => 0.12 mag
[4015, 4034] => 0.09 mag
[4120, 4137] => 0.01 mag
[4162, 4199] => 0.01 mag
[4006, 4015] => 0.09 mag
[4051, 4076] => 0.04 mag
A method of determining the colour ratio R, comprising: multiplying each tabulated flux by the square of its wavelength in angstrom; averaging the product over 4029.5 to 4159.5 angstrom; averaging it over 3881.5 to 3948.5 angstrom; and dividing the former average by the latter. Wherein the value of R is 1.01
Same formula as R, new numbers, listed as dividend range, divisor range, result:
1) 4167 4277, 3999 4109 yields 1.04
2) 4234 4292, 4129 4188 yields 1.06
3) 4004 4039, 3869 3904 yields 0.91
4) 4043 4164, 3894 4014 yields 1.03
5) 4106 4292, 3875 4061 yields 1.04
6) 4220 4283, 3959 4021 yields 1.08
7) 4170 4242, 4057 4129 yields 0.96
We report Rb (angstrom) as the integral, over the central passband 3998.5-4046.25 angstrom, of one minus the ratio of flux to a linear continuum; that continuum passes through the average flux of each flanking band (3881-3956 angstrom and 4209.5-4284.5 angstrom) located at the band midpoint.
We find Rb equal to 3.9 angstrom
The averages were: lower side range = 9.24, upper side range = 8.11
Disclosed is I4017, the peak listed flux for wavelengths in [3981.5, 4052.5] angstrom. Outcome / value 8.677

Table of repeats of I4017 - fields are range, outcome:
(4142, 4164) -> 8.21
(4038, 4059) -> 8.65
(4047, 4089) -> 8.948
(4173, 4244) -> 8.926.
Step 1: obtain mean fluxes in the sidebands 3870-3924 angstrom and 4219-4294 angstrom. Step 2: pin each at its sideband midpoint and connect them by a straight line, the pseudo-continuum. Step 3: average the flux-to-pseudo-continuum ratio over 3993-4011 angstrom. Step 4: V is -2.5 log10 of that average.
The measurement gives 0.12 mag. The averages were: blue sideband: 9.47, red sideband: 8.22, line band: 8.16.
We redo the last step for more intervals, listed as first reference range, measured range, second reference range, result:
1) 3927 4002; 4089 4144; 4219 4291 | -0.030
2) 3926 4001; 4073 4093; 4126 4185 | -0.045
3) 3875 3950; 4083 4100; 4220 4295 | -0.033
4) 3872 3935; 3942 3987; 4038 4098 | -0.017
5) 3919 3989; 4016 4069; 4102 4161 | 0.073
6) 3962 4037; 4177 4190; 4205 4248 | -0.068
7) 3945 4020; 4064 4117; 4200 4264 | -0.067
